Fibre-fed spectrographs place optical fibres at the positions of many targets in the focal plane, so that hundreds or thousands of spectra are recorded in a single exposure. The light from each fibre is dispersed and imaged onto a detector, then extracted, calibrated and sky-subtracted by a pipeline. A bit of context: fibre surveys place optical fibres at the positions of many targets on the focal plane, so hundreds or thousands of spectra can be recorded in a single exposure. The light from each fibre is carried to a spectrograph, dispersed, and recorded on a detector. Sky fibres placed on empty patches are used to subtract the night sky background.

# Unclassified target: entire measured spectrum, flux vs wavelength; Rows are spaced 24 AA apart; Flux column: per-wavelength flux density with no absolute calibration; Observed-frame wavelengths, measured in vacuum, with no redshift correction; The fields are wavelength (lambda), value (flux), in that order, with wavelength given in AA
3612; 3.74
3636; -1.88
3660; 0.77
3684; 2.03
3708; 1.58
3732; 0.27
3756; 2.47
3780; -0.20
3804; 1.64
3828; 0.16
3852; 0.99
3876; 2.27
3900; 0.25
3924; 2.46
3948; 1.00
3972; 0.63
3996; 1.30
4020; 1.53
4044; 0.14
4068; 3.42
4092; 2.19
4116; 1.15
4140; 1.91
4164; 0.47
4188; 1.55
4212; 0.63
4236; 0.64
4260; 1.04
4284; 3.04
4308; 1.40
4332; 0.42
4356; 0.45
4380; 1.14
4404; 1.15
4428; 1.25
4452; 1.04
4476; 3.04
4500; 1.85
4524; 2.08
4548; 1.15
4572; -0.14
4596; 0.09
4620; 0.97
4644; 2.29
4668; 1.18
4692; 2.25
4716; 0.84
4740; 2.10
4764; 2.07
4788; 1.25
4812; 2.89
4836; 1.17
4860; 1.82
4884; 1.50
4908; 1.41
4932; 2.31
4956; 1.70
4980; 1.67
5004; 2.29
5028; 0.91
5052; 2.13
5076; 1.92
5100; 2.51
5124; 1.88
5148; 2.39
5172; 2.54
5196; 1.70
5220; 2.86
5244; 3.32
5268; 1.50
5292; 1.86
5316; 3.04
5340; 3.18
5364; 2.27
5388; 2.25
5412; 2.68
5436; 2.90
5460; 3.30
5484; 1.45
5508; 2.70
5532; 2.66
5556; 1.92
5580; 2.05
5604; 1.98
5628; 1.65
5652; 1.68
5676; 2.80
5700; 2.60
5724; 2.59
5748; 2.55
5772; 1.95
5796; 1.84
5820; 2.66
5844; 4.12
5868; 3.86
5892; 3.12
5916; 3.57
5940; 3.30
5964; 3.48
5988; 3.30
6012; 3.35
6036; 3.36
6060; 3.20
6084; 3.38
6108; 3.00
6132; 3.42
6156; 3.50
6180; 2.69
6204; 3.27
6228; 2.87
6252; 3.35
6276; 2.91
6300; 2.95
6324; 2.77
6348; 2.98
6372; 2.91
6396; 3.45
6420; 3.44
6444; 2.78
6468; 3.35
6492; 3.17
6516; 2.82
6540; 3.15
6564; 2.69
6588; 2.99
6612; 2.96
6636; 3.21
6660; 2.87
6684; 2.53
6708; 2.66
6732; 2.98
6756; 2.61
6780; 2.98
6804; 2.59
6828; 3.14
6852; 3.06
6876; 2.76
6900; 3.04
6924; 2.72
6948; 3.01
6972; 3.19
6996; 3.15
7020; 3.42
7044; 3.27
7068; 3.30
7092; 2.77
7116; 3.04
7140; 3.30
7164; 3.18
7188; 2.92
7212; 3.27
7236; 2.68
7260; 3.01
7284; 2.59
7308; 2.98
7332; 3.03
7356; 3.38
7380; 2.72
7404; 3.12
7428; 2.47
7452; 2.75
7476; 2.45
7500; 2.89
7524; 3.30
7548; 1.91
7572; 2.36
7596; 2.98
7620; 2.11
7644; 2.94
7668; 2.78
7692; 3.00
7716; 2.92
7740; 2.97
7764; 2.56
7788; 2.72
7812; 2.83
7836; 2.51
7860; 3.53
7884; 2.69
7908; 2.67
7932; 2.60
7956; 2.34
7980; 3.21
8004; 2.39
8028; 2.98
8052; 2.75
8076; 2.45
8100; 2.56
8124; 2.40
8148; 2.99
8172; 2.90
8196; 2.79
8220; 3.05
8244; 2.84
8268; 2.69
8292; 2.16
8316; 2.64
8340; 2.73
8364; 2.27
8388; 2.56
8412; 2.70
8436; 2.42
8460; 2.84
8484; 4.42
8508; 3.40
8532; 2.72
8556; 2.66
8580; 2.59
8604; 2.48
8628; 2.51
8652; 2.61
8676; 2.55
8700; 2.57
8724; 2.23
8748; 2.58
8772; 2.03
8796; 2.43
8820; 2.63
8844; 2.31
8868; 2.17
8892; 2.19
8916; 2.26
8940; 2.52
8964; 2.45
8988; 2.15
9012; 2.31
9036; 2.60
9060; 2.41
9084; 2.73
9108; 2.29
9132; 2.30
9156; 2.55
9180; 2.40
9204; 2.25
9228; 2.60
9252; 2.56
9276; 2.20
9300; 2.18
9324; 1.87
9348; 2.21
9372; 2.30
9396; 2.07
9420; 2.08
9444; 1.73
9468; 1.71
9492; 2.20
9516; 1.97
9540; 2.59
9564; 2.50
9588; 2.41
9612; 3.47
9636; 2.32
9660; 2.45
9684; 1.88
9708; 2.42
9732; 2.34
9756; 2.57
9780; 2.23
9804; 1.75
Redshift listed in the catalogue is 0.292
